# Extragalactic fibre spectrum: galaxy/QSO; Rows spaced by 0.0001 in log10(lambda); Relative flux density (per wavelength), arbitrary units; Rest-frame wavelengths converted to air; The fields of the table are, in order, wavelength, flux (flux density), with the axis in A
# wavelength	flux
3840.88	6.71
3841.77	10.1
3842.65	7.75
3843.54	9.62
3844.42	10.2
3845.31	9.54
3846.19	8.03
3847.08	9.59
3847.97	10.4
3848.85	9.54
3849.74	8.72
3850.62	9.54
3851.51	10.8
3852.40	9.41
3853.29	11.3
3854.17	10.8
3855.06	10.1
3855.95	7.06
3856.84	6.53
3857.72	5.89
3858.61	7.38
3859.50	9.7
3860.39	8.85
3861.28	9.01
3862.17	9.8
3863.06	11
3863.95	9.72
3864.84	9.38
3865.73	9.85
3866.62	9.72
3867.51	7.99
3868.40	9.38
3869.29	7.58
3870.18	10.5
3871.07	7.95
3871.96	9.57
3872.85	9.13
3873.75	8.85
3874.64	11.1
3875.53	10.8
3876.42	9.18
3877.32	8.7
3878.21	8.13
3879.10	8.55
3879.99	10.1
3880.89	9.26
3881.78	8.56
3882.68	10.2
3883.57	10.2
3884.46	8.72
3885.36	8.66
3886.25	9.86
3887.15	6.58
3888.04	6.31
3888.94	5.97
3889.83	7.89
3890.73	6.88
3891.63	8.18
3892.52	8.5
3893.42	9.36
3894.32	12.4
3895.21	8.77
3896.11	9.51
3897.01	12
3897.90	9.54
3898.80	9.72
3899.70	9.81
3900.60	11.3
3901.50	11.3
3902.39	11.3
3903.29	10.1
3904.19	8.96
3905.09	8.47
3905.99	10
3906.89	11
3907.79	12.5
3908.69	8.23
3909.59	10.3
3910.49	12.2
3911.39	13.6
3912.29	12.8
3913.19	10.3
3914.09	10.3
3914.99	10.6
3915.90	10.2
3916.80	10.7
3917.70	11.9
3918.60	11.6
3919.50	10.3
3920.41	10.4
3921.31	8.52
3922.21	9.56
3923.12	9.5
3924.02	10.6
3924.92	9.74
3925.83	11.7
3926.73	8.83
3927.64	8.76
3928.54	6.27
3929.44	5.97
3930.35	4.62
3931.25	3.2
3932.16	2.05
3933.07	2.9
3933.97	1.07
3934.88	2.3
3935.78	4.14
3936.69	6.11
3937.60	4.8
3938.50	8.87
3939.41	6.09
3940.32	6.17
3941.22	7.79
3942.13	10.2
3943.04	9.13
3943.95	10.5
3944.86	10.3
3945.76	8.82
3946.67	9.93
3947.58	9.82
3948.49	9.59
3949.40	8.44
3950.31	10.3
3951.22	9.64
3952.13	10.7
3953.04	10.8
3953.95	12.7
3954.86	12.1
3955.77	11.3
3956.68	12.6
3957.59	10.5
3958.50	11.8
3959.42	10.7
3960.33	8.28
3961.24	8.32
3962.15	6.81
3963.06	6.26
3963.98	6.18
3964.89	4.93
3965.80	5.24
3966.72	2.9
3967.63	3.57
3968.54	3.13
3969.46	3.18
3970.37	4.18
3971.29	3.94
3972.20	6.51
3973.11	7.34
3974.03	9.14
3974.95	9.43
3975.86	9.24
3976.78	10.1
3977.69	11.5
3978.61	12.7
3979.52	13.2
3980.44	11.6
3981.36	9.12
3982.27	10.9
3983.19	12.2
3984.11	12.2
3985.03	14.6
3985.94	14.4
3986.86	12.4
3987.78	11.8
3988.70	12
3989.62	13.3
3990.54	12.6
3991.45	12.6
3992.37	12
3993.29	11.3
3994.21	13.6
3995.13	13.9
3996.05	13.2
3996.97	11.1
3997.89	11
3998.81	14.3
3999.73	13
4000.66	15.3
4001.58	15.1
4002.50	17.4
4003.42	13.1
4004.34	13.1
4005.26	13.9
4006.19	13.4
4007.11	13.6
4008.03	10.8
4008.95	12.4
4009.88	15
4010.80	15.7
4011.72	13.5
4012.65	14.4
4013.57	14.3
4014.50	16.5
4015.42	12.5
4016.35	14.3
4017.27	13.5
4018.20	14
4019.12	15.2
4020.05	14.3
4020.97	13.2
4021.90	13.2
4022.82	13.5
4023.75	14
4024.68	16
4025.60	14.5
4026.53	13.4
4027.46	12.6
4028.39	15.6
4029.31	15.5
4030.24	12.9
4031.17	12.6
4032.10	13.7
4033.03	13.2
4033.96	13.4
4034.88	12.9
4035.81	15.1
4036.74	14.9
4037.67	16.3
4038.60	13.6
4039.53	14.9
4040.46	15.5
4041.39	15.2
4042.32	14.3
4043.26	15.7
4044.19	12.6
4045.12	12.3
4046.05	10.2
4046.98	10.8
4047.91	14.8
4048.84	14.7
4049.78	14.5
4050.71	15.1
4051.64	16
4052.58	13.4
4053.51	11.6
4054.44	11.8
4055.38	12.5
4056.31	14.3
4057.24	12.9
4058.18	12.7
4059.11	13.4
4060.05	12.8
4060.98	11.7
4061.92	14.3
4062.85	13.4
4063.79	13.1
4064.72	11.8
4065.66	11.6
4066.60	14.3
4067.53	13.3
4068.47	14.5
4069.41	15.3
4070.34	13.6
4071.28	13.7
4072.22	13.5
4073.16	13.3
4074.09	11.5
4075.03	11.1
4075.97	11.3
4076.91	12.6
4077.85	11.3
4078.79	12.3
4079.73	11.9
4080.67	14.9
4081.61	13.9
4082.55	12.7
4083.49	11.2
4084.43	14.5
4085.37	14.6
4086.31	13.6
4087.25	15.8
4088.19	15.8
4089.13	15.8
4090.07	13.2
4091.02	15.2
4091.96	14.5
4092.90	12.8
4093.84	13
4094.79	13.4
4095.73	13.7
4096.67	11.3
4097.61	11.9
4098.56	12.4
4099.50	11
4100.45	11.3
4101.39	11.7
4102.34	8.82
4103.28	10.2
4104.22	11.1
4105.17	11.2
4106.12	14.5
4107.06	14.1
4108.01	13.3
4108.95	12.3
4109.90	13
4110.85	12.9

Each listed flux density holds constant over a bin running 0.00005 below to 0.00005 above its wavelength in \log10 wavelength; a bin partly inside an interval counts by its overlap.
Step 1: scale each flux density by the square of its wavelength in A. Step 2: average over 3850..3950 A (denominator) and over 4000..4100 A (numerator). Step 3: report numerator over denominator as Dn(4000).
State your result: 1.64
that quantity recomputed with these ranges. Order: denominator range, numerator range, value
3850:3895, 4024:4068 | 1.65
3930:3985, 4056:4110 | 1.70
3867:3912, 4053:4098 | 1.53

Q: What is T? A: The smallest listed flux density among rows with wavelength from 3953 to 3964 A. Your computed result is 6.18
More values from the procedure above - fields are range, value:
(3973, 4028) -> 7.34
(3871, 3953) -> 1.07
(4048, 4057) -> 11.6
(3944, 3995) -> 2.9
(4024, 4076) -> 10.2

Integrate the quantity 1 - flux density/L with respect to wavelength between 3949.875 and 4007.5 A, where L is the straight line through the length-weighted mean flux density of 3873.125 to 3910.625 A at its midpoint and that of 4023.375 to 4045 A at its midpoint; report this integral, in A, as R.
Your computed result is 8.6 A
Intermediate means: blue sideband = 9.45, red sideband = 14.2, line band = 10.6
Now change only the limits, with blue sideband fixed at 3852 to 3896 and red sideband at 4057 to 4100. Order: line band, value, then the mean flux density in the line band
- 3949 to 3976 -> 6.9 A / 7.99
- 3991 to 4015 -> -4.1 A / 13.6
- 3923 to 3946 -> 7.5 A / 6.89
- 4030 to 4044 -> -2.2 A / 14.3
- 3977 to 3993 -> -1.4 A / 12.3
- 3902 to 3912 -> -1.0 A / 10.6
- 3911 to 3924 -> -1.1 A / 10.7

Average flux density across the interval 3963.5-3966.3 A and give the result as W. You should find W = 5.41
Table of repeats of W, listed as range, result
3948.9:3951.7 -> 9.47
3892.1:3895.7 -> 9.76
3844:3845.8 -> 9.82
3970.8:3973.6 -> 5.94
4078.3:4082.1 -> 13.2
